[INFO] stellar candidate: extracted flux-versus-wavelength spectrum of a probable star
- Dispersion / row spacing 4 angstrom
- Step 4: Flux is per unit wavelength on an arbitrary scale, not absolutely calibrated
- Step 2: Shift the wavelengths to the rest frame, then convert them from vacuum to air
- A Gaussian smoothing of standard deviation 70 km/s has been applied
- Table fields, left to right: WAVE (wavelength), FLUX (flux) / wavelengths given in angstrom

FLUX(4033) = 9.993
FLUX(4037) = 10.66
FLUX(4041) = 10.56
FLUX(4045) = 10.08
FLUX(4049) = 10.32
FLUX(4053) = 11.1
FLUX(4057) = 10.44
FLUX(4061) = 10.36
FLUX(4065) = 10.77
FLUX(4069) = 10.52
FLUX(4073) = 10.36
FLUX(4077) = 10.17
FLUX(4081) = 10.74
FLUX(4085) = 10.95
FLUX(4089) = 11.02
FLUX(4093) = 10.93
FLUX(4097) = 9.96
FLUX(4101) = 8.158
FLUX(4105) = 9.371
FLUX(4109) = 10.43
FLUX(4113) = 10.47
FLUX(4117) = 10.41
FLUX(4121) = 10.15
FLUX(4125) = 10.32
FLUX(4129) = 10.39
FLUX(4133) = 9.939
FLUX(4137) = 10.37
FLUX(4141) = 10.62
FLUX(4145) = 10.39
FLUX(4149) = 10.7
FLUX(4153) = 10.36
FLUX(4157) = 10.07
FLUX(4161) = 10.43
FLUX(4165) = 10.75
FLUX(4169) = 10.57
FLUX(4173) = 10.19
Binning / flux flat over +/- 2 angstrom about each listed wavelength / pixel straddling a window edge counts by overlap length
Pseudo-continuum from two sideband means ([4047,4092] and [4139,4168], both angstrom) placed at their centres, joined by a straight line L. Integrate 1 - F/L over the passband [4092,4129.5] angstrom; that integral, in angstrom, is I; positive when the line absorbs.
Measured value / 1.88 angstrom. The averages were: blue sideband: 10.6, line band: 10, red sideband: 10.5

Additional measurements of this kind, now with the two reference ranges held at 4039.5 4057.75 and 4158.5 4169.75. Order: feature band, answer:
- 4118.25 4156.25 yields 0.7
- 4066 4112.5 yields 1.2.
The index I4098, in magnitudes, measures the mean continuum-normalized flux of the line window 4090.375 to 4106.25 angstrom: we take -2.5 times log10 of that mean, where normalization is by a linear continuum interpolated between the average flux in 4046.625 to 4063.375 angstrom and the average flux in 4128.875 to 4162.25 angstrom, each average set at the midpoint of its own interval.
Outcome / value 0.09 mag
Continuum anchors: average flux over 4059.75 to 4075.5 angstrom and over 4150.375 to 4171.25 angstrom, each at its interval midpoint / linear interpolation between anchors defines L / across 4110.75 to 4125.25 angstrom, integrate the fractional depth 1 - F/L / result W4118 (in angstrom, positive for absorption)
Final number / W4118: 0.17 angstrom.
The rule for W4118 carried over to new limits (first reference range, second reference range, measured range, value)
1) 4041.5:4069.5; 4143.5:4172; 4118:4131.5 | 0.2 angstrom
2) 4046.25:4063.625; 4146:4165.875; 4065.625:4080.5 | 0.1 angstrom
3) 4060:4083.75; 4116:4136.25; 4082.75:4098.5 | -0.5 angstrom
